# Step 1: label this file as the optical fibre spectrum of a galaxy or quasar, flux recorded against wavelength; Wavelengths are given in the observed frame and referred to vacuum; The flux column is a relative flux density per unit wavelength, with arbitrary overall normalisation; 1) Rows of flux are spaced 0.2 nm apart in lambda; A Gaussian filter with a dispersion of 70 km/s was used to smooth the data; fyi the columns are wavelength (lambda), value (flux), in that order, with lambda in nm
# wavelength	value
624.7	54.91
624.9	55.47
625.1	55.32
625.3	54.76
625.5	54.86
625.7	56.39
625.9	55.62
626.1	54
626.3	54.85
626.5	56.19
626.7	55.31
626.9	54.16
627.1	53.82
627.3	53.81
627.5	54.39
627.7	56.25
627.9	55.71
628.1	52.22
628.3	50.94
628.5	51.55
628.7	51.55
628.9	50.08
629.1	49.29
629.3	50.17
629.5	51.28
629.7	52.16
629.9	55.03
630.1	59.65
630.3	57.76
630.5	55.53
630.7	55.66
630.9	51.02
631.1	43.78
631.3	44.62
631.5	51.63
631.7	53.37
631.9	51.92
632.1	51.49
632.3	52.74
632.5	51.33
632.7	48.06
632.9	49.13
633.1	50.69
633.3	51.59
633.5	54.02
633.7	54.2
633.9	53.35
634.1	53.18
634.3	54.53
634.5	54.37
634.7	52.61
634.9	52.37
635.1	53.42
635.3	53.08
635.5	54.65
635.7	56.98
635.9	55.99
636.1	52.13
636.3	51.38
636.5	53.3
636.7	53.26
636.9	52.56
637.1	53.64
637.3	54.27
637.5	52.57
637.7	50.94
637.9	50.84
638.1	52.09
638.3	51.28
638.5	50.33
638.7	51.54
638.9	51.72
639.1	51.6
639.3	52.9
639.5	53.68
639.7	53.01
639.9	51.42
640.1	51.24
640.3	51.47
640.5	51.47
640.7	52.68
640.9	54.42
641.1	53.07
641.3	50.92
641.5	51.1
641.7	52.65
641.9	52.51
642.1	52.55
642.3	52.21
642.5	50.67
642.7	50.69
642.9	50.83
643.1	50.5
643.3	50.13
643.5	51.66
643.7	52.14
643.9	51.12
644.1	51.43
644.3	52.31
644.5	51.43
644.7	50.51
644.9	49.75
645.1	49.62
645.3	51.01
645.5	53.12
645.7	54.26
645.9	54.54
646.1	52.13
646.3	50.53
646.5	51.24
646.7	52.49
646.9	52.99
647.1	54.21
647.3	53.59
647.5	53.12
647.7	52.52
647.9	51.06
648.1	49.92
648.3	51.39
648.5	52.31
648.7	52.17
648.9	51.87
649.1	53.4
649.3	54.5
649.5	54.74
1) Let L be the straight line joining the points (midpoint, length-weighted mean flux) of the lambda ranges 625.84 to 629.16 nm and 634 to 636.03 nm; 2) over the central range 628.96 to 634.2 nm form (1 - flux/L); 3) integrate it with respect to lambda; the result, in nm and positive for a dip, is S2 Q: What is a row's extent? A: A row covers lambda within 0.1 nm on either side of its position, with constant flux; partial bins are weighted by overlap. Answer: 0.18 nm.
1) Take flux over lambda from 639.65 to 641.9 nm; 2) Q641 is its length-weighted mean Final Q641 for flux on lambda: 52.1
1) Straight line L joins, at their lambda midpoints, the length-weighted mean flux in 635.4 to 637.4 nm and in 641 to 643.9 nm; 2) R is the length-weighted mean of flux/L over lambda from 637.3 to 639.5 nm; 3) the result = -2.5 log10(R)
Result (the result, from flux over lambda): 0.03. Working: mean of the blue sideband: 53.8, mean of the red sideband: 51.5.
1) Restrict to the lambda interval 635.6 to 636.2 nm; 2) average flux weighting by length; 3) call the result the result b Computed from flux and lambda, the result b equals 55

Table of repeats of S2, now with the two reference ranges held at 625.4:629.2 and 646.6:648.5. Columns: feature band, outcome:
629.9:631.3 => 0.01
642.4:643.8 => 0.05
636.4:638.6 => 0.03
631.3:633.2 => 0.09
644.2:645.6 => 0.04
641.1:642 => 0.01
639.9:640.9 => 0.02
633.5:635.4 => -0.01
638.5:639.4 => 0.02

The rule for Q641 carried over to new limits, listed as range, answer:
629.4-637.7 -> 52.8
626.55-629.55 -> 52.8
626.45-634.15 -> 52.5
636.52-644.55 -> 51.9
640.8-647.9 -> 51.9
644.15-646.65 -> 51.7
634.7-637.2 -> 53.5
